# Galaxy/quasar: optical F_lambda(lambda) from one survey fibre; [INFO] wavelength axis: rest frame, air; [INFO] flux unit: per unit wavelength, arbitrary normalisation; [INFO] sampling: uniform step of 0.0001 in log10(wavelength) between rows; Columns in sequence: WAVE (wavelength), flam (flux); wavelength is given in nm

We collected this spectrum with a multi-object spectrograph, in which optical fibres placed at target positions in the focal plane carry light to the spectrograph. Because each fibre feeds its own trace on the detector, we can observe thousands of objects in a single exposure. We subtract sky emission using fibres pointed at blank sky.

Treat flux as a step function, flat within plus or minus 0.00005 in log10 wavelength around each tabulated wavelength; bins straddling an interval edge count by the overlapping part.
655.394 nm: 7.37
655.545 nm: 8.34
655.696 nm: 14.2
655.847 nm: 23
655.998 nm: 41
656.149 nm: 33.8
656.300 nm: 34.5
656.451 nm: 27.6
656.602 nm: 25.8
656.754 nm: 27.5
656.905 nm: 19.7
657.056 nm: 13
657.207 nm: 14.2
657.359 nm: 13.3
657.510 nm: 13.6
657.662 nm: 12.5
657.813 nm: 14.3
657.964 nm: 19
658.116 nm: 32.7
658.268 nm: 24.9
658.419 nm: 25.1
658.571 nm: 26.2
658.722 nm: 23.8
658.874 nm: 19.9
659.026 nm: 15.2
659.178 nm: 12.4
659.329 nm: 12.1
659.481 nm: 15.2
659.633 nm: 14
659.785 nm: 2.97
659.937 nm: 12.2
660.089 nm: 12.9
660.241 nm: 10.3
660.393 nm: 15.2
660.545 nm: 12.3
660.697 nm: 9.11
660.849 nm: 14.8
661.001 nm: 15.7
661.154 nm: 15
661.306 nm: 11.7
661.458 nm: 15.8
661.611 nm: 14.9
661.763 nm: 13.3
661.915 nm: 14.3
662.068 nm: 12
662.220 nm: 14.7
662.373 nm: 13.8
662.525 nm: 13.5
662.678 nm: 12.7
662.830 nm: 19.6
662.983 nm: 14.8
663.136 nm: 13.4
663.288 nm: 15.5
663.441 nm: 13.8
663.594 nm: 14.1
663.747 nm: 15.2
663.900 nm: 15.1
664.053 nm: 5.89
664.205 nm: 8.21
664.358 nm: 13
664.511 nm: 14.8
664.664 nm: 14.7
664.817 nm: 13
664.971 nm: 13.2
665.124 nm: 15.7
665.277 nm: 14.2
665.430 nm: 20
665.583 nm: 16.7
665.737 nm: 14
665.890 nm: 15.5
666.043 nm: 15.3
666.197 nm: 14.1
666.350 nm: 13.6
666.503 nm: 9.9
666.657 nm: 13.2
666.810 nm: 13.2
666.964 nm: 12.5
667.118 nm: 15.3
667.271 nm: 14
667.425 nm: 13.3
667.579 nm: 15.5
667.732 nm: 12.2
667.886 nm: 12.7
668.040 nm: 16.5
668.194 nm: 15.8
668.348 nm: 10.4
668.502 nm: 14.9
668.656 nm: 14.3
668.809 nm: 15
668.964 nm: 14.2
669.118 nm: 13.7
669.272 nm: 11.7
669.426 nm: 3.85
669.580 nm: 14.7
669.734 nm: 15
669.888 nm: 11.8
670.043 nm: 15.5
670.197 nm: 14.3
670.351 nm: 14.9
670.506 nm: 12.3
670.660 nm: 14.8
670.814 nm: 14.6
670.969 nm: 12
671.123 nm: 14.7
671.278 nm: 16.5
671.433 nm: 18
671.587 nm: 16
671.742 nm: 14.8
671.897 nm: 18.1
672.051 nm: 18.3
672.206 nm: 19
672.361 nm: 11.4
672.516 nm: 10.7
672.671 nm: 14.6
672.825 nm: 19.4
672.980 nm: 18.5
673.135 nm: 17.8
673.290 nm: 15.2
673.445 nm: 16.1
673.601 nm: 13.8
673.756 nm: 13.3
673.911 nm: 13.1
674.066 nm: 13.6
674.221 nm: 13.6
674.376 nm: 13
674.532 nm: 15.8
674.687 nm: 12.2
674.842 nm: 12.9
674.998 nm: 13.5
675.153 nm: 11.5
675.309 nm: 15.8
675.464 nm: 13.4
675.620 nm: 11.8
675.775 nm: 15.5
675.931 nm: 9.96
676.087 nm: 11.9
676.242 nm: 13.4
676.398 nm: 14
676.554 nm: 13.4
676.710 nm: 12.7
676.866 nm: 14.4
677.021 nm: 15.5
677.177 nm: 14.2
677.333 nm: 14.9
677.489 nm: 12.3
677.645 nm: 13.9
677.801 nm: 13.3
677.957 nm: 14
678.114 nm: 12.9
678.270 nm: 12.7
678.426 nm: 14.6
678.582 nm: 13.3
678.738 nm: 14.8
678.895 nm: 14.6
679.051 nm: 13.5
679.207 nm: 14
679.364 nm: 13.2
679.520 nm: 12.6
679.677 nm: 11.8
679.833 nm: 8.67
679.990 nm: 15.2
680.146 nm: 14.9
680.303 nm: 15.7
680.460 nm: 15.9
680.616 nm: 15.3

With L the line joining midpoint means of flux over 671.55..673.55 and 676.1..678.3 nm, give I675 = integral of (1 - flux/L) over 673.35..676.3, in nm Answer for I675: 0.302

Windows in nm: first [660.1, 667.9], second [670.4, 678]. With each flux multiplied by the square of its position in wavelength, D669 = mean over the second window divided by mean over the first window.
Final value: 1.07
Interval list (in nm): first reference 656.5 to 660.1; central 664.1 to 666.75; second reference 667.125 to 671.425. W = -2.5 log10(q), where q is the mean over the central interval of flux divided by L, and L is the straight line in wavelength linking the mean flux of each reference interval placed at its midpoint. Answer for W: 0.09 mag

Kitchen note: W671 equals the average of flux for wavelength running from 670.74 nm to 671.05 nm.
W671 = 13.3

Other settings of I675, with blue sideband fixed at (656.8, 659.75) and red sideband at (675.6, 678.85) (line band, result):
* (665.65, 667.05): 0.22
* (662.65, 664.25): 0.30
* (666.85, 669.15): 0.24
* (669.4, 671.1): 0.19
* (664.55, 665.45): 0.08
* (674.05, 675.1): 0.05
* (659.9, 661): 0.30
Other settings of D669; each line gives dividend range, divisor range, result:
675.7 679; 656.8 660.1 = 0.85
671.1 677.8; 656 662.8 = 0.88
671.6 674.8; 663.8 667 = 1.13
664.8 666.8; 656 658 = 0.69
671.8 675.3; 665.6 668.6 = 1.09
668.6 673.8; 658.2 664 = 1.02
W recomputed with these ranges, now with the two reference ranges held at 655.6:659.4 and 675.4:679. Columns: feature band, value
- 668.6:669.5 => 0.36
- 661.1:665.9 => 0.33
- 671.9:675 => 0.01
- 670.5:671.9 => 0.05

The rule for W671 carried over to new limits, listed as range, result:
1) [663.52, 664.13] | 12.6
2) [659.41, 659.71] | 14.5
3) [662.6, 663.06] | 15.7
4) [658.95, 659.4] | 13.3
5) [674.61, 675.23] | 12.5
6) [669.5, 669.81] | 14.8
